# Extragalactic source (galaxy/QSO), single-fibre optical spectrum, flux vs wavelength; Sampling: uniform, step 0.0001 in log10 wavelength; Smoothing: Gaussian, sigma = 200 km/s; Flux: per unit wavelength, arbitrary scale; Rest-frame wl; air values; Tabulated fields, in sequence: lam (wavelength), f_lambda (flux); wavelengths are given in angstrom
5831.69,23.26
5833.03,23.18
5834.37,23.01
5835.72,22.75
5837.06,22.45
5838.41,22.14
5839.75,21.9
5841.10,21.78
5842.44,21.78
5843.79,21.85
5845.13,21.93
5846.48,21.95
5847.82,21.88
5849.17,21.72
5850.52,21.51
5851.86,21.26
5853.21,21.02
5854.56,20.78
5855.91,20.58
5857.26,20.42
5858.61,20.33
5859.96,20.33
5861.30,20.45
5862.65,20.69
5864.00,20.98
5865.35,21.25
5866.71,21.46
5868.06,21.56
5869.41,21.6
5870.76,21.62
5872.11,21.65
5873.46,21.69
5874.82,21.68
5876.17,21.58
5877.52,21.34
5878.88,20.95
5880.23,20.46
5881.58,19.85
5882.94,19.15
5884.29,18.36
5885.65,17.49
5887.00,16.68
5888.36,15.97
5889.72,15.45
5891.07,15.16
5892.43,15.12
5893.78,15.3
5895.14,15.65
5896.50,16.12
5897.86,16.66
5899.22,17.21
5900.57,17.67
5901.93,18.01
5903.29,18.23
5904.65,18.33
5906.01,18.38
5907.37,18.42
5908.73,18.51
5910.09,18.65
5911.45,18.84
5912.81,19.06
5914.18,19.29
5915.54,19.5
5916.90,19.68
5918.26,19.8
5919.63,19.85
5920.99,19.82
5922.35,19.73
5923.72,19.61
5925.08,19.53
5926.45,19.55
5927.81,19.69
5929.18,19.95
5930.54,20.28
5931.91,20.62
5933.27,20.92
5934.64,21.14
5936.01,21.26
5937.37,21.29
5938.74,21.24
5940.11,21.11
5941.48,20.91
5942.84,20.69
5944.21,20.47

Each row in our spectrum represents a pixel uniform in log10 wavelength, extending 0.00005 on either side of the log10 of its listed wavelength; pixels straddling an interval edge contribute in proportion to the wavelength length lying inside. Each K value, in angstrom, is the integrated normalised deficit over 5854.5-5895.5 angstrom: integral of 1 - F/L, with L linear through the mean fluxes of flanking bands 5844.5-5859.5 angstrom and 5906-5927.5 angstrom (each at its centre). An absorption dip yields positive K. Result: 2.0 angstrom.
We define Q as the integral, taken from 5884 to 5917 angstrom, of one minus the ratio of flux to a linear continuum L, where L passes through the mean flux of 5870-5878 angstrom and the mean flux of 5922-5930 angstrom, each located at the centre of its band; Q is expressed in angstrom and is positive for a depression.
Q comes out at 5.02 angstrom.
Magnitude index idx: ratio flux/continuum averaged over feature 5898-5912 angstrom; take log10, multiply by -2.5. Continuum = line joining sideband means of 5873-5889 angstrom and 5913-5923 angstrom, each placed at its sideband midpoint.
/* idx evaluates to 0.08 mag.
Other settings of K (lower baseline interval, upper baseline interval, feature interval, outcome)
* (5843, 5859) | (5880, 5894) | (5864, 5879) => -2.04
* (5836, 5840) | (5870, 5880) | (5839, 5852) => 0.19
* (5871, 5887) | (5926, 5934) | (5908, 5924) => 0.68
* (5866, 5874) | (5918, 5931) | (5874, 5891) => 1.79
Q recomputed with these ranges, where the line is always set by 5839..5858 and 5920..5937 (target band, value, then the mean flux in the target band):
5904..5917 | 1.05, 18.8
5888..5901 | 2.97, 16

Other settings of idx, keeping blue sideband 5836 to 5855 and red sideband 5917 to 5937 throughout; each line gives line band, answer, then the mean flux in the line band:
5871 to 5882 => 0.00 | 21.2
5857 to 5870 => 0.02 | 20.9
